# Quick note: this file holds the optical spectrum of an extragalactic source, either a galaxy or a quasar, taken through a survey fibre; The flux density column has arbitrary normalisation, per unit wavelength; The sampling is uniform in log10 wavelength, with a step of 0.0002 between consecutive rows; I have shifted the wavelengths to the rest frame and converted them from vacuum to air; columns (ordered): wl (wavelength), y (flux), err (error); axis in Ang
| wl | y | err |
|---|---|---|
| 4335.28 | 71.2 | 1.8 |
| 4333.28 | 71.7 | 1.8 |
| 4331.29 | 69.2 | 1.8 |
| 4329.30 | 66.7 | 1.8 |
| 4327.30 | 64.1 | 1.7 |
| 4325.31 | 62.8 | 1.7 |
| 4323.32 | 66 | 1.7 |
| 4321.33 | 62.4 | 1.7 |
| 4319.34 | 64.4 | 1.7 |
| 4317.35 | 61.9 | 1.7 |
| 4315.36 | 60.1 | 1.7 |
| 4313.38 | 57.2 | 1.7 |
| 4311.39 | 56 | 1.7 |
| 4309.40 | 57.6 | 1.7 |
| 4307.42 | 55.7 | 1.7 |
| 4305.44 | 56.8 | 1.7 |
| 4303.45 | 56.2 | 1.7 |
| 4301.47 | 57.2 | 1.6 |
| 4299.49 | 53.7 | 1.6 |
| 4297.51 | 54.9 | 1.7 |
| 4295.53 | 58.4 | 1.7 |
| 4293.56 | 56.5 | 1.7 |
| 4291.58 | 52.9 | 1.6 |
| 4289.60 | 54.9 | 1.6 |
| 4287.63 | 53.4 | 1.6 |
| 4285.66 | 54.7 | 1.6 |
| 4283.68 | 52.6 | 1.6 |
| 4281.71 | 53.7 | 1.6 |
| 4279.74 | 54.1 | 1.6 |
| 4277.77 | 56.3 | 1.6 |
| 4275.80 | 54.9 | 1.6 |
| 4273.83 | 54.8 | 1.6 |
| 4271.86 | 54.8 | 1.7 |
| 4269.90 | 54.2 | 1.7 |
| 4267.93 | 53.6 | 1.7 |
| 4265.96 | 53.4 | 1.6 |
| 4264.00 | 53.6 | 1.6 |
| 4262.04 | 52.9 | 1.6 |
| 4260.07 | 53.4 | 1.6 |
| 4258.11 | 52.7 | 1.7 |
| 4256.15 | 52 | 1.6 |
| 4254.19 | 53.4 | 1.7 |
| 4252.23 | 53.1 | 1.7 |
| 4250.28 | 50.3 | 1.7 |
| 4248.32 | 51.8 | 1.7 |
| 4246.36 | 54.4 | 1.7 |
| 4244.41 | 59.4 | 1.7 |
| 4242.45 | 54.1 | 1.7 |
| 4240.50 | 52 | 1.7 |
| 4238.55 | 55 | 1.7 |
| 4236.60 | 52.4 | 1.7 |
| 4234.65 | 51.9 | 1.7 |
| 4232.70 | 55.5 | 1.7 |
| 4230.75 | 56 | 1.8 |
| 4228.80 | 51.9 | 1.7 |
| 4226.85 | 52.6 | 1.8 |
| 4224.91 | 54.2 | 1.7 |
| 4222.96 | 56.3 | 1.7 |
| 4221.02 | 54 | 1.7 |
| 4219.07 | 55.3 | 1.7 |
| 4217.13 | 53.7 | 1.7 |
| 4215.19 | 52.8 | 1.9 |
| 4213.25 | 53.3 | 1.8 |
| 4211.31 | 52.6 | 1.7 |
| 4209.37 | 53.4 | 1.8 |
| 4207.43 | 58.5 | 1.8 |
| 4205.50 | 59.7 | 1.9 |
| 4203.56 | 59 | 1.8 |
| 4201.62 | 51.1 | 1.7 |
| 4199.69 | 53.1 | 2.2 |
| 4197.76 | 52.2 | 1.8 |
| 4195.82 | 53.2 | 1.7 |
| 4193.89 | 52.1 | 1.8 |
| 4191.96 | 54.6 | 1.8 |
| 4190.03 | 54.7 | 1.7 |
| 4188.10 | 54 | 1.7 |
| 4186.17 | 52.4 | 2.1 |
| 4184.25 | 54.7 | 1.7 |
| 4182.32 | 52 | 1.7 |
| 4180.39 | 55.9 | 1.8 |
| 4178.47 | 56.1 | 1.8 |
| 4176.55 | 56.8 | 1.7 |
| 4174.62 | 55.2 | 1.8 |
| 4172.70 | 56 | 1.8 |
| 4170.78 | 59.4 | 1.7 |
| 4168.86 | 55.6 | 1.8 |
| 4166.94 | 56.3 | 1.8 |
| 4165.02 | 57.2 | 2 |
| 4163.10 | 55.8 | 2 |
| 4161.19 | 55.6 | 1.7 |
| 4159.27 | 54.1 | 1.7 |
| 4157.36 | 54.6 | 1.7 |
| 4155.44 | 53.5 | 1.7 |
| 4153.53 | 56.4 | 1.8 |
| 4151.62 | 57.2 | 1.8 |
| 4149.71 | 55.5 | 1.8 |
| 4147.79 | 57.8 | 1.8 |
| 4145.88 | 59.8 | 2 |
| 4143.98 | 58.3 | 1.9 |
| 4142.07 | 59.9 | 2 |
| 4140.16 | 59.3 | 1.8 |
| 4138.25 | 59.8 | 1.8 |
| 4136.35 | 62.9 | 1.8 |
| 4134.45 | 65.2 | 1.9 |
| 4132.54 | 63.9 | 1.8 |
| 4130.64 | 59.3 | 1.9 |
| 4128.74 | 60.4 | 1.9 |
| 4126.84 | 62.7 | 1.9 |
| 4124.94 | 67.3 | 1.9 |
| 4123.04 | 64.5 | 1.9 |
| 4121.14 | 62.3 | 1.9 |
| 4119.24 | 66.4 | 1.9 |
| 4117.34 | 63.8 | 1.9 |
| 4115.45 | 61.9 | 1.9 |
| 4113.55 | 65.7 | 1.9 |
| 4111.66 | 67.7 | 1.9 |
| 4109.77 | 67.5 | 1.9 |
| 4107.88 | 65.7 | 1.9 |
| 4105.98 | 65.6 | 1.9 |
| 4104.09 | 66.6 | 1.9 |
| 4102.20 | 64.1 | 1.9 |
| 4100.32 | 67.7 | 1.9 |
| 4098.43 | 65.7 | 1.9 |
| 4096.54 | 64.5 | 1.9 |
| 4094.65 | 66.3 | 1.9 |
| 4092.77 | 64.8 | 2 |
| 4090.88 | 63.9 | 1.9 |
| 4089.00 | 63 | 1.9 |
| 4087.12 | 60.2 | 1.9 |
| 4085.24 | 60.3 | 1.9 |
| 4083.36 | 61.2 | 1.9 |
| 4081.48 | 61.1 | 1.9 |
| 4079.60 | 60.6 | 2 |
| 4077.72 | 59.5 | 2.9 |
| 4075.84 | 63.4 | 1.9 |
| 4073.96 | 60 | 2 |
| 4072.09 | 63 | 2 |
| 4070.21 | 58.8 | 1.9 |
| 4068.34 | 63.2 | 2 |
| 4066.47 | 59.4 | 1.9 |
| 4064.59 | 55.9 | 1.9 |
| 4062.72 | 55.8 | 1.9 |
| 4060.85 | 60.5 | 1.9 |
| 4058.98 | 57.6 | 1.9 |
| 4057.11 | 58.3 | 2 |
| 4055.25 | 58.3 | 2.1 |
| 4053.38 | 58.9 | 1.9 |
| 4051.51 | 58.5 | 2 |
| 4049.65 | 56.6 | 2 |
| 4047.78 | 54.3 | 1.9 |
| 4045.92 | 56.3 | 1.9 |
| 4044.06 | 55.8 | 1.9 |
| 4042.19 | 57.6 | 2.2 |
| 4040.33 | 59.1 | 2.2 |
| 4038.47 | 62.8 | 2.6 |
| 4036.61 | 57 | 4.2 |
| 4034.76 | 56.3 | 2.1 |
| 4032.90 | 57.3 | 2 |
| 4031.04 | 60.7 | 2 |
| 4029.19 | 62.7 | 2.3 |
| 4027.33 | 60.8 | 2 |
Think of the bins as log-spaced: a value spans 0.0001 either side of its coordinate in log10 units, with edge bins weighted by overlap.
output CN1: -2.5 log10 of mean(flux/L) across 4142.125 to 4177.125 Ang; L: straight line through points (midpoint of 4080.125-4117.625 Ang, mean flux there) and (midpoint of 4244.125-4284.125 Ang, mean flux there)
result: 0.07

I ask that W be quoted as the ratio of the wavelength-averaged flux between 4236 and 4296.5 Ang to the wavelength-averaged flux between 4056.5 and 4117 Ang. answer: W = 0.86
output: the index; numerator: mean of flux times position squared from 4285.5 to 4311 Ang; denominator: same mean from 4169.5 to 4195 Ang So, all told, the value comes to 1.1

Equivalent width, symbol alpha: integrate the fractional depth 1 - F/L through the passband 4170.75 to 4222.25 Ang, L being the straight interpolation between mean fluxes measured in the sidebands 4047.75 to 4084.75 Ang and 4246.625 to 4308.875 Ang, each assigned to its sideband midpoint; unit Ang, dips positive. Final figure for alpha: 1.5 Ang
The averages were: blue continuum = 59.4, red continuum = 54.3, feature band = 54.6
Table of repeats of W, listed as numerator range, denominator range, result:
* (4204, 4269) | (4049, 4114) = 0.87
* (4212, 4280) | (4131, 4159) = 0.92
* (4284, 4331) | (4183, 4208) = 1.07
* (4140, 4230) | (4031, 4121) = 0.90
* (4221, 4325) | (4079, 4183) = 0.91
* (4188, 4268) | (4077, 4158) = 0.87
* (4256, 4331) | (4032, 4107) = 0.94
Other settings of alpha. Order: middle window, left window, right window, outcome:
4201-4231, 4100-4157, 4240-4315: 1.6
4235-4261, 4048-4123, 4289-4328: 2.7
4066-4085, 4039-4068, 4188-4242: -1.3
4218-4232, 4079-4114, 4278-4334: 1.5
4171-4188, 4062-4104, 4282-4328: 1.5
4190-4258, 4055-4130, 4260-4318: 4.5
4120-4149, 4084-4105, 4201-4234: -0.2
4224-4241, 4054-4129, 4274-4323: 1.5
